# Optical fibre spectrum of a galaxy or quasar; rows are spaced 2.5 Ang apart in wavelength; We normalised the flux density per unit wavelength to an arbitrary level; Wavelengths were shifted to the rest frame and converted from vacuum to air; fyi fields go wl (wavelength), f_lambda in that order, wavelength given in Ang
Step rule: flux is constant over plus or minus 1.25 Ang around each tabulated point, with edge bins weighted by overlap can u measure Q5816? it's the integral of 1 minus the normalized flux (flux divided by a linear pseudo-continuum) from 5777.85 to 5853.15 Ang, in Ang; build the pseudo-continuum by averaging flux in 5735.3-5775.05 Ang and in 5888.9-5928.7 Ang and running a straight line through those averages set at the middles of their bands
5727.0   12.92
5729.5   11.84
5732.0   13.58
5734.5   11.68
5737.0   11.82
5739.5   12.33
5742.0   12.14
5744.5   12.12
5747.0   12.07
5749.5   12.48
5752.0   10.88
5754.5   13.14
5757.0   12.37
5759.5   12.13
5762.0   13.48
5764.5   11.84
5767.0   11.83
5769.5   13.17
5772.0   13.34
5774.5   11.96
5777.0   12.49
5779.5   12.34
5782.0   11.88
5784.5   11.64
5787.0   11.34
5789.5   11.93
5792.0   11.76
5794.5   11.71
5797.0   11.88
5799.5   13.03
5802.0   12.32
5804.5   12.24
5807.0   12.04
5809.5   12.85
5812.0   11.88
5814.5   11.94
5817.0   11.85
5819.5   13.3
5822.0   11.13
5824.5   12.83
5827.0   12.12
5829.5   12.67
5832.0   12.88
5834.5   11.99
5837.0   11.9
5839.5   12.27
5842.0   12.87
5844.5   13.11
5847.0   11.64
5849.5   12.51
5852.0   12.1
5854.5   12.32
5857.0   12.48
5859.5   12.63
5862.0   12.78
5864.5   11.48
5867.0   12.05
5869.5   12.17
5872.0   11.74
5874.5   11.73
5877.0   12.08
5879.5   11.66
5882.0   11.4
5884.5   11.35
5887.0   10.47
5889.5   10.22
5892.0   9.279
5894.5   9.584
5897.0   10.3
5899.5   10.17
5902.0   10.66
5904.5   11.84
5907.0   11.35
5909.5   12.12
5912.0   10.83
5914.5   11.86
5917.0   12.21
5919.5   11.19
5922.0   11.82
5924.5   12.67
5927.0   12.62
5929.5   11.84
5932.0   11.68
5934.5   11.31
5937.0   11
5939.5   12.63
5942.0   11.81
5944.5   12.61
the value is -2.1 Ang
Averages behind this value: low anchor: 12.3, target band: 12.2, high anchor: 11.2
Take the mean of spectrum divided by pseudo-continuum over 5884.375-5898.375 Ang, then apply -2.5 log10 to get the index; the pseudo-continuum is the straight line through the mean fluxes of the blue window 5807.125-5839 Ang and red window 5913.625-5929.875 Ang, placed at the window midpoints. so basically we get 0.20 mag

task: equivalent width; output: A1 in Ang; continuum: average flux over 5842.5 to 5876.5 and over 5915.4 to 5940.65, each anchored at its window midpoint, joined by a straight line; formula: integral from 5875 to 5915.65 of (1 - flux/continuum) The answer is 3.7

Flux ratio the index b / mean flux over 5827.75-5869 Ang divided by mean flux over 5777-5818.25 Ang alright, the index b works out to 1.0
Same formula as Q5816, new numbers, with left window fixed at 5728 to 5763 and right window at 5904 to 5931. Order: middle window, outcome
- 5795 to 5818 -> -0.2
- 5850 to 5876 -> -0.4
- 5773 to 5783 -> 0.0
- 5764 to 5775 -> -0.2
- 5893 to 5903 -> 1.5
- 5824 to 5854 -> -0.9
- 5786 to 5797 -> 0.4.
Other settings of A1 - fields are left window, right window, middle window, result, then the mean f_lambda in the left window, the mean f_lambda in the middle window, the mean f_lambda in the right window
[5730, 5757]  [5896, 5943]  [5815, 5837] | -0.7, 12.2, 12.3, 11.6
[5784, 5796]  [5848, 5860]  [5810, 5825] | -0.2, 11.7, 12.2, 12.4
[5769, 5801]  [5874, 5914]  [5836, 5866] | -2.4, 12.2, 12.3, 10.9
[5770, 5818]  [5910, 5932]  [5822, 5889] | -0.4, 12.1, 12.1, 11.9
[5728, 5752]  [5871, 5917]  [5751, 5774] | -0.9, 12.2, 12.5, 11.1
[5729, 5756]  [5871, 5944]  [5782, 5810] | -0.3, 12.2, 12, 11.4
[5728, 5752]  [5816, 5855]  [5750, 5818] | 0.3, 12.2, 12.2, 12.3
